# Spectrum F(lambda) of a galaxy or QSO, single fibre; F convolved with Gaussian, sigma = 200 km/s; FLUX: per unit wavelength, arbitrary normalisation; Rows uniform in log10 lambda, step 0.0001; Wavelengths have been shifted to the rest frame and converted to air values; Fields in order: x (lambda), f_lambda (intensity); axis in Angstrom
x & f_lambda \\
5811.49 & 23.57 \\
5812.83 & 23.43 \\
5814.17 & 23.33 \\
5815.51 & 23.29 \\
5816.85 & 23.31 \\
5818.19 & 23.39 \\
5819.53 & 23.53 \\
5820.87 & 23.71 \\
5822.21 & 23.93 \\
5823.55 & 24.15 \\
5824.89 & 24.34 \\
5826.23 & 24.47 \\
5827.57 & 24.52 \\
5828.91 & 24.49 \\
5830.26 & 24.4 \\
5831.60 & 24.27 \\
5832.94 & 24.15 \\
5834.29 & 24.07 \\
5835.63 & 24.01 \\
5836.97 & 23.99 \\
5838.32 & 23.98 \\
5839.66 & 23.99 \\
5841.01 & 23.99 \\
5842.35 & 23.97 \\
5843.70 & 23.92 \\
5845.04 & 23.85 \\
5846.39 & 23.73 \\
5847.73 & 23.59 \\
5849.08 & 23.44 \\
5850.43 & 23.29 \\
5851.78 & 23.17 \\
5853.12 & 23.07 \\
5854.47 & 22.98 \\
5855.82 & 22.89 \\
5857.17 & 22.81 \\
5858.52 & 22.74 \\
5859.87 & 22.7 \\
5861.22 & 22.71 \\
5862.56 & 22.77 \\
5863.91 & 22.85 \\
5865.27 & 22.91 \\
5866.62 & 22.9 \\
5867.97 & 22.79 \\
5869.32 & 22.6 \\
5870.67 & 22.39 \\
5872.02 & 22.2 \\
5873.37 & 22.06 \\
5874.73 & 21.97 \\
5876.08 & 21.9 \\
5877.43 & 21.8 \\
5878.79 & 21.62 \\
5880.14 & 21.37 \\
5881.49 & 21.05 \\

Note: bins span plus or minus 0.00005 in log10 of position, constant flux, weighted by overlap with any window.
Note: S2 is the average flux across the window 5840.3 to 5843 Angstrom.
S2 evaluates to 24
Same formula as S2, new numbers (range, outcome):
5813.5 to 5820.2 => 23.4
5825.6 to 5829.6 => 24.5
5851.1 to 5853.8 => 23.1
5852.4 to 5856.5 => 23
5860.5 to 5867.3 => 22.8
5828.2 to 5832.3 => 24.4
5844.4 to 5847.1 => 23.8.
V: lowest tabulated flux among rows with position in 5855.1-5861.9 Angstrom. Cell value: 22.7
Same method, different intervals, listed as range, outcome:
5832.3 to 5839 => 23.98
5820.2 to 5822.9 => 23.71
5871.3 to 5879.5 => 21.62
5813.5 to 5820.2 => 23.29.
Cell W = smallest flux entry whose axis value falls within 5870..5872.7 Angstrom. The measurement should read 22.2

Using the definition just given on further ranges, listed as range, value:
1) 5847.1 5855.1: 22.98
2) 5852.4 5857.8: 22.81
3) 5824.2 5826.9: 24.34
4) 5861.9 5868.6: 22.77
